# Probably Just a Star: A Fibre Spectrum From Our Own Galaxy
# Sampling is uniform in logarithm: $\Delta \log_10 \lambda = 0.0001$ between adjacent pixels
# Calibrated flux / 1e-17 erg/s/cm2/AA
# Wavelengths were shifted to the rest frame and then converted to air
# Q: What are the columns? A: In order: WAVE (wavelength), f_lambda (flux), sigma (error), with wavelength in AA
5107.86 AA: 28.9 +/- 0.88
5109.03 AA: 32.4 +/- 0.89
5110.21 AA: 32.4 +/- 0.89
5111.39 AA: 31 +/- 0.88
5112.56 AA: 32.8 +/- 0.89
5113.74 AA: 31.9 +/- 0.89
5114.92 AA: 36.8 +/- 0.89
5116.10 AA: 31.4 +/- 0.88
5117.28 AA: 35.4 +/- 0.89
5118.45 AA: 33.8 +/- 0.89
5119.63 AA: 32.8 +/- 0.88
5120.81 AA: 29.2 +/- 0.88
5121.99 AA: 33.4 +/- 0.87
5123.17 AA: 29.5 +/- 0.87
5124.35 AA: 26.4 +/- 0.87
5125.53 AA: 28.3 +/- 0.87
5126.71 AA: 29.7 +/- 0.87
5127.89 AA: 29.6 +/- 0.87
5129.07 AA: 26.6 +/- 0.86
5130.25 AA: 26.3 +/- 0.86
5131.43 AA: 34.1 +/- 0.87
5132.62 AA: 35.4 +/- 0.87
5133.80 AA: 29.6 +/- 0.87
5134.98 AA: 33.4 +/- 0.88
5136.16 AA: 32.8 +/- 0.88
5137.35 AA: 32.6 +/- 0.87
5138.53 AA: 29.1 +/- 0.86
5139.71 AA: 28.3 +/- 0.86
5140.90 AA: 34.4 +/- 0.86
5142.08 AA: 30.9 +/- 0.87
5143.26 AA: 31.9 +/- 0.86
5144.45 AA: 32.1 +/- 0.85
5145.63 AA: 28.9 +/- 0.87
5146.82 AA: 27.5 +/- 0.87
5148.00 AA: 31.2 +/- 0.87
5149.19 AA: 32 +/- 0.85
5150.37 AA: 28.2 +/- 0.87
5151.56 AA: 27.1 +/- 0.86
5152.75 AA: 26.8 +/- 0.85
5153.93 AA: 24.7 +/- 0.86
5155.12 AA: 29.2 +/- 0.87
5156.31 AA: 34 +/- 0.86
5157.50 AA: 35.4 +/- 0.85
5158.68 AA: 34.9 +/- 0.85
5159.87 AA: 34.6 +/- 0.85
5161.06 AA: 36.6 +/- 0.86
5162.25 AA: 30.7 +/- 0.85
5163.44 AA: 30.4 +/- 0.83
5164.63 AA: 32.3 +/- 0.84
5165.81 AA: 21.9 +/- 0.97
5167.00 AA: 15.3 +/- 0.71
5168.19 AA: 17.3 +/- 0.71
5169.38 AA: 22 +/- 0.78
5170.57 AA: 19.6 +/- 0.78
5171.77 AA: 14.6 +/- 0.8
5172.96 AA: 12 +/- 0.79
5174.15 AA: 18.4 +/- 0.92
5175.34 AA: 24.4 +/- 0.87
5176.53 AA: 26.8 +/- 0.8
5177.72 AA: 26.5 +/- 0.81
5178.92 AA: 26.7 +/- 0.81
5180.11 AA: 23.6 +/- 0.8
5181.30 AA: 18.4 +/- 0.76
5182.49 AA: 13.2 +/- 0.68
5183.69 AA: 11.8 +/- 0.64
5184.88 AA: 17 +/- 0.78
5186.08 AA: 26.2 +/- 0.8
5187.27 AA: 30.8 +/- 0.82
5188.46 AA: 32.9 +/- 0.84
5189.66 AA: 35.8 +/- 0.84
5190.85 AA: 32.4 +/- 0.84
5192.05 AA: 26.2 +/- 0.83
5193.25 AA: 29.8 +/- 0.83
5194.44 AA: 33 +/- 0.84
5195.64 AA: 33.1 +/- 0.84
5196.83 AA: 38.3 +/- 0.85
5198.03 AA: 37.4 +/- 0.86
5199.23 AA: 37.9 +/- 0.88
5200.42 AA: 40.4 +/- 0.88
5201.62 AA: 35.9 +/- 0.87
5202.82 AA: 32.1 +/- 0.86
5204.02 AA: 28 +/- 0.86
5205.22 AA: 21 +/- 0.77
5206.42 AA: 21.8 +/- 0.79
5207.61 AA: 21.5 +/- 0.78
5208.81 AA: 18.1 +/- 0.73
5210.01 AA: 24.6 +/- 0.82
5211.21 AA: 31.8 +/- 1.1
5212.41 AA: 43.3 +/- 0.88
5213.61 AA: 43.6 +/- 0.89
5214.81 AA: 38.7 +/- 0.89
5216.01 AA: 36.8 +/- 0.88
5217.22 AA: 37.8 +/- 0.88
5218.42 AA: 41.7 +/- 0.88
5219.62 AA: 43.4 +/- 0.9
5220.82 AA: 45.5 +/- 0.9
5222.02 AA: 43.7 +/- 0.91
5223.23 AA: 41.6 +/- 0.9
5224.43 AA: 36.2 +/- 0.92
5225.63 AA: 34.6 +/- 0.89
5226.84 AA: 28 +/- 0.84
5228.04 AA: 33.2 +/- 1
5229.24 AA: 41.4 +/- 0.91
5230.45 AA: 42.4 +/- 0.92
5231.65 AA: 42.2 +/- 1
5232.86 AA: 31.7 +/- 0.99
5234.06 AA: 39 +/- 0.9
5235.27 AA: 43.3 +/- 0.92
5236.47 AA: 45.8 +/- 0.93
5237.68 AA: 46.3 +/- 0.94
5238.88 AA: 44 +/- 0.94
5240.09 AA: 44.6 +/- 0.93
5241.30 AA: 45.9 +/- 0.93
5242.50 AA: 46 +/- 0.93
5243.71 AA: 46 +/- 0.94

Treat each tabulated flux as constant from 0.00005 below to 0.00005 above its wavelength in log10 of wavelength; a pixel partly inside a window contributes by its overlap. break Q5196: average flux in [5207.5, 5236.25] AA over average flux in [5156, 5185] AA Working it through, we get 1.55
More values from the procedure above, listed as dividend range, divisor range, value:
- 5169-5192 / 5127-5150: 0.74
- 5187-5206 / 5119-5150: 1.07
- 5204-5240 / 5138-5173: 1.31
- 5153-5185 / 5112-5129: 0.77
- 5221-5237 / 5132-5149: 1.24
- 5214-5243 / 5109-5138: 1.29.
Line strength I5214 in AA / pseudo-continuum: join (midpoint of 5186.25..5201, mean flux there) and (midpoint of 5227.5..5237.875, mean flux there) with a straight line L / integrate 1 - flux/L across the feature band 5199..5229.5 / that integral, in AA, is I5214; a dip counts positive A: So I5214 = 2.2 AA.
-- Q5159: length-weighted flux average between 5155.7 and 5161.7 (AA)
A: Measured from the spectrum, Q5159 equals 35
